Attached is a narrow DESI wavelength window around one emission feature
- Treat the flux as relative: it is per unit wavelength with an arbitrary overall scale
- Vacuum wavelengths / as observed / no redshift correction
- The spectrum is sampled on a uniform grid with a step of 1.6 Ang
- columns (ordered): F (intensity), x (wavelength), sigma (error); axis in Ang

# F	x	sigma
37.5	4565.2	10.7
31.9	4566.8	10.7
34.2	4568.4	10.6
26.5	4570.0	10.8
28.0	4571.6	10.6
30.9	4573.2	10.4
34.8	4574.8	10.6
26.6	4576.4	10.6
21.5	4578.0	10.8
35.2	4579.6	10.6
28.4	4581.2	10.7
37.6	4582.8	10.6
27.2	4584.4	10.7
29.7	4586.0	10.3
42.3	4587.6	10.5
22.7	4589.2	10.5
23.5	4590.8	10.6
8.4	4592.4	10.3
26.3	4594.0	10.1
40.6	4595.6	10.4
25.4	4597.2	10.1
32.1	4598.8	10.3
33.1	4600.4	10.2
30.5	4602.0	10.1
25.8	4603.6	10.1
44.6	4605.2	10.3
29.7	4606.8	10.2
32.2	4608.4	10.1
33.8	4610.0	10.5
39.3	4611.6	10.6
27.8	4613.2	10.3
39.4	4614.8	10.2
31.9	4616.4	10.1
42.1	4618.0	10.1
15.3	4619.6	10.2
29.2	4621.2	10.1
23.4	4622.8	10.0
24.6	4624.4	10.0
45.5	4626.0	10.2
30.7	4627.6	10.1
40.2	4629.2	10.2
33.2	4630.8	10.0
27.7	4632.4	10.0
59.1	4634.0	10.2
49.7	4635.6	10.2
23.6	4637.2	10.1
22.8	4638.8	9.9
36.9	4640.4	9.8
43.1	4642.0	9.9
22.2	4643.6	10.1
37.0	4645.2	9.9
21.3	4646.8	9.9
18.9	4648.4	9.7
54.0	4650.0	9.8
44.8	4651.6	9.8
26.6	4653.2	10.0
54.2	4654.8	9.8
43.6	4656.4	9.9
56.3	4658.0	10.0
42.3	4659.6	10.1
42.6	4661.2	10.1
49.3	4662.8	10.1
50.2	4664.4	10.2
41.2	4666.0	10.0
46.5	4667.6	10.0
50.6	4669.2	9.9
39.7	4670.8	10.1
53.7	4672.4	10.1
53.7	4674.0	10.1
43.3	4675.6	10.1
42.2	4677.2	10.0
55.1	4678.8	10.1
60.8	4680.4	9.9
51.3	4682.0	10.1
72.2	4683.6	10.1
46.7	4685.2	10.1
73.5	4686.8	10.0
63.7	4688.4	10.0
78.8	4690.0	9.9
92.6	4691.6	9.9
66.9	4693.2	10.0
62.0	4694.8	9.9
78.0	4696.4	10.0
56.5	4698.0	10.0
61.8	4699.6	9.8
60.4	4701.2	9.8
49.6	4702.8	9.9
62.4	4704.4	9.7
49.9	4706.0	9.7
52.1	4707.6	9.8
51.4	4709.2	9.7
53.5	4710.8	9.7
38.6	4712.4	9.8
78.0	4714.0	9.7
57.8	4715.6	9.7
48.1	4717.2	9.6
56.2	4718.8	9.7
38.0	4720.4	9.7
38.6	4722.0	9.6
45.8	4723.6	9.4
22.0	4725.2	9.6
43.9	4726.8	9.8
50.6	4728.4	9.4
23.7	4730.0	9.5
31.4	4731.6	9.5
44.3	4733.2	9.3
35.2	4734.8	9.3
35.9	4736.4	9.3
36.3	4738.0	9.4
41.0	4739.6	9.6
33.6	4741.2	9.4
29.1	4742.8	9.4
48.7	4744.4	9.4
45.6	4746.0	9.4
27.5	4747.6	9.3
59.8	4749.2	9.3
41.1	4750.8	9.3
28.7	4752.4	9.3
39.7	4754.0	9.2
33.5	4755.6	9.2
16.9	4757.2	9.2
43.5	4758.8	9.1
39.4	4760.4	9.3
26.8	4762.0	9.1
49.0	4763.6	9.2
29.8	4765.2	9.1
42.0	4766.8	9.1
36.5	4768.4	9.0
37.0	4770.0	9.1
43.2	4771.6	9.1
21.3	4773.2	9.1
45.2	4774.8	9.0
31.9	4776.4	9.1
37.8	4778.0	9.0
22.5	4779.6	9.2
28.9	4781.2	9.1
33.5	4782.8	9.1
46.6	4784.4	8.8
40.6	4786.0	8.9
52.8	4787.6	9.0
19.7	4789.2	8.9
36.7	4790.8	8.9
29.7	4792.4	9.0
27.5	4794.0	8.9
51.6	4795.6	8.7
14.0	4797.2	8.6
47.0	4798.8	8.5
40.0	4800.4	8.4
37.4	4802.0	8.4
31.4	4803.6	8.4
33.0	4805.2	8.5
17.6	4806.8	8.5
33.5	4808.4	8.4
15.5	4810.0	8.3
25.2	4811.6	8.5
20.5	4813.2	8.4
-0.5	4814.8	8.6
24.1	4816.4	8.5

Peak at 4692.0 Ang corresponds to C IV 1549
